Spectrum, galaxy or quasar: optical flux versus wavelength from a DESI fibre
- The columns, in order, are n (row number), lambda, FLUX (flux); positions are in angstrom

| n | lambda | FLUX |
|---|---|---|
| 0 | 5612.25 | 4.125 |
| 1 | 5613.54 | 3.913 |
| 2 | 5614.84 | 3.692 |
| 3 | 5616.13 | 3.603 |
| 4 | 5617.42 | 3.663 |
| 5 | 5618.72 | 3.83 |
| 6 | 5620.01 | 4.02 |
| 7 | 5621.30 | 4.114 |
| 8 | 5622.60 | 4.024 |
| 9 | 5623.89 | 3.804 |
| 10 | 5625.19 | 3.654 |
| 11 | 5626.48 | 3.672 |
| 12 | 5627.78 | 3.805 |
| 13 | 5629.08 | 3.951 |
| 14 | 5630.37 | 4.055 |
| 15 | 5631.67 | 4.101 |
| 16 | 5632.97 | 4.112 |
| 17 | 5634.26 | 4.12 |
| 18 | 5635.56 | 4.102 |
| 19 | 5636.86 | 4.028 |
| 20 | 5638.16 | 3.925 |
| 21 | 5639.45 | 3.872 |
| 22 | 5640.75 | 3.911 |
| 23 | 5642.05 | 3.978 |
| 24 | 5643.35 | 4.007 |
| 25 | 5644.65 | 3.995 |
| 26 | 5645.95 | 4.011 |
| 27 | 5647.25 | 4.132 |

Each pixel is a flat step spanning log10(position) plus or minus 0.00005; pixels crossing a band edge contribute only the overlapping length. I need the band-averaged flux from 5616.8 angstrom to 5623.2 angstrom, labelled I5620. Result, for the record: 3.93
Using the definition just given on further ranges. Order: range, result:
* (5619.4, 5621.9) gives 4.07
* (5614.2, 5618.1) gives 3.65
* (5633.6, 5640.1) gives 4.01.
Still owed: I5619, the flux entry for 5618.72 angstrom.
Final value 3.83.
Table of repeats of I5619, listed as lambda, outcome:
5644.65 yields 3.995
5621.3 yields 4.114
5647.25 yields 4.132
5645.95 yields 4.011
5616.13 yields 3.603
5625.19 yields 3.654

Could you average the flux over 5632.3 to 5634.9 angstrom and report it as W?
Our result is 4.12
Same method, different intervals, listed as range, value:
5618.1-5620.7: 3.94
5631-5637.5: 4.09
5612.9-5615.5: 3.79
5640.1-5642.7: 3.94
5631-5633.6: 4.1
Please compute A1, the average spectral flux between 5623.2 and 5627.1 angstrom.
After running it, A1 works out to 3.72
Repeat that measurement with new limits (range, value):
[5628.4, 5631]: 4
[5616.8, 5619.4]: 3.75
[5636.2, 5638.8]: 3.97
